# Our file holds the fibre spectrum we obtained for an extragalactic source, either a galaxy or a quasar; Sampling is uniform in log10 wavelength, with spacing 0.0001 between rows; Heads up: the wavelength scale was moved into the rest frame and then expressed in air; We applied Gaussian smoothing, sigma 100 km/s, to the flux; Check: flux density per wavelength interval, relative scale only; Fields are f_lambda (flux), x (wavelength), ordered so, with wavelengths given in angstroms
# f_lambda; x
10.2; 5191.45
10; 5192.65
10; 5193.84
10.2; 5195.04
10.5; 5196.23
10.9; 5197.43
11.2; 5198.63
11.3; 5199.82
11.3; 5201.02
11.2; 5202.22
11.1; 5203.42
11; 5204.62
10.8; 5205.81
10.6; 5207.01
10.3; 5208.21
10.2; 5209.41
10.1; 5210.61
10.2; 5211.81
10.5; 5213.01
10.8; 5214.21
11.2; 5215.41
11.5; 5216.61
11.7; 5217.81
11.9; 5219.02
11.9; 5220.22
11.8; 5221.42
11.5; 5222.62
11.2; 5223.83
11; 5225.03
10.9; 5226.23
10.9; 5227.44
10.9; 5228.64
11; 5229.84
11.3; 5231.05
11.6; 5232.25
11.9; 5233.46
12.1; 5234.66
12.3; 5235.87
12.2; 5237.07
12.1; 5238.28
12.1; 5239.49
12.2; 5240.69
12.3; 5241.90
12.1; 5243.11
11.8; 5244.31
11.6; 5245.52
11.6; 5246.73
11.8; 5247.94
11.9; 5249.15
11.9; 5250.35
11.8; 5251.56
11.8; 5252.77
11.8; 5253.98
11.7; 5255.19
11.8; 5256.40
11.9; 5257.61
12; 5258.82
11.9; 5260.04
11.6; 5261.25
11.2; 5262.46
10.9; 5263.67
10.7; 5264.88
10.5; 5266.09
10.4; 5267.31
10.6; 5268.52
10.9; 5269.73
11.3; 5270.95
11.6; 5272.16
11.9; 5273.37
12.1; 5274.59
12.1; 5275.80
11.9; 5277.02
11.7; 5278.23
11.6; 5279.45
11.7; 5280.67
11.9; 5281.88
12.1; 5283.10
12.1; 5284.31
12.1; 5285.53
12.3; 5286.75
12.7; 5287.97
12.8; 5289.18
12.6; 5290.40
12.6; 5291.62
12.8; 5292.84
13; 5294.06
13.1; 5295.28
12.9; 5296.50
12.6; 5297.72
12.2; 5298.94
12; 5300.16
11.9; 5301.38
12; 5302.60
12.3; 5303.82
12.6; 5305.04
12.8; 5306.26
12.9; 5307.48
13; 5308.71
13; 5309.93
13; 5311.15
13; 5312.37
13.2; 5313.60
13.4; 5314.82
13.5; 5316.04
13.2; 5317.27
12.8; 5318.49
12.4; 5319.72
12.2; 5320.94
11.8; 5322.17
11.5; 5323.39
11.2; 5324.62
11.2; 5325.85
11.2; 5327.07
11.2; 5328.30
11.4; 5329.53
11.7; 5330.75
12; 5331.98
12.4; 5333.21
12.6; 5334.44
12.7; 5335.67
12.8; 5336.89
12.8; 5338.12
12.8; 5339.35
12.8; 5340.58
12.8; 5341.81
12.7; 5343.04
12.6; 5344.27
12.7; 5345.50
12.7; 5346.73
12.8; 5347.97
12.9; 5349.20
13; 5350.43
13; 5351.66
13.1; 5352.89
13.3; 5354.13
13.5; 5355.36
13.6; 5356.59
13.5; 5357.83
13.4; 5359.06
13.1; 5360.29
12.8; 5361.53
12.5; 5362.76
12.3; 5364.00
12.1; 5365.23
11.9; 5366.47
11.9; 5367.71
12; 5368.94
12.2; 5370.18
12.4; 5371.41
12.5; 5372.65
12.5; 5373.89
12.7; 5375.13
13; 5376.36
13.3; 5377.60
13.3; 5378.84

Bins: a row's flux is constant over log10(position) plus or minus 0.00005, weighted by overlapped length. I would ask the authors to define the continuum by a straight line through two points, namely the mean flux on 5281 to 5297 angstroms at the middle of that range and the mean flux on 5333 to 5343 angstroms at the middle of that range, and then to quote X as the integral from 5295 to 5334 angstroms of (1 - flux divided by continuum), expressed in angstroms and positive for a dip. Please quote 0.8 angstroms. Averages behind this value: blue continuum 12.5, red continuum 12.7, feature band 12.4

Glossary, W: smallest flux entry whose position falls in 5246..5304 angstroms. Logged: 10.4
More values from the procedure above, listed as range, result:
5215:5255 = 10.9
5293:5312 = 11.9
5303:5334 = 11.2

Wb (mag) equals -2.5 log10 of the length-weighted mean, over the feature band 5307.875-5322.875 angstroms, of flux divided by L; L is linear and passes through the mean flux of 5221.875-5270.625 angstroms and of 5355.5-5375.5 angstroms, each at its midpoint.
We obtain -0.06 mag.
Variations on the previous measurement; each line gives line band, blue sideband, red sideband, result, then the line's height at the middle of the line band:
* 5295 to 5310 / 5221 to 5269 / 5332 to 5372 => -0.030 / 12.2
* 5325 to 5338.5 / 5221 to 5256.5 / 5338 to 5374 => 0.049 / 12.5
